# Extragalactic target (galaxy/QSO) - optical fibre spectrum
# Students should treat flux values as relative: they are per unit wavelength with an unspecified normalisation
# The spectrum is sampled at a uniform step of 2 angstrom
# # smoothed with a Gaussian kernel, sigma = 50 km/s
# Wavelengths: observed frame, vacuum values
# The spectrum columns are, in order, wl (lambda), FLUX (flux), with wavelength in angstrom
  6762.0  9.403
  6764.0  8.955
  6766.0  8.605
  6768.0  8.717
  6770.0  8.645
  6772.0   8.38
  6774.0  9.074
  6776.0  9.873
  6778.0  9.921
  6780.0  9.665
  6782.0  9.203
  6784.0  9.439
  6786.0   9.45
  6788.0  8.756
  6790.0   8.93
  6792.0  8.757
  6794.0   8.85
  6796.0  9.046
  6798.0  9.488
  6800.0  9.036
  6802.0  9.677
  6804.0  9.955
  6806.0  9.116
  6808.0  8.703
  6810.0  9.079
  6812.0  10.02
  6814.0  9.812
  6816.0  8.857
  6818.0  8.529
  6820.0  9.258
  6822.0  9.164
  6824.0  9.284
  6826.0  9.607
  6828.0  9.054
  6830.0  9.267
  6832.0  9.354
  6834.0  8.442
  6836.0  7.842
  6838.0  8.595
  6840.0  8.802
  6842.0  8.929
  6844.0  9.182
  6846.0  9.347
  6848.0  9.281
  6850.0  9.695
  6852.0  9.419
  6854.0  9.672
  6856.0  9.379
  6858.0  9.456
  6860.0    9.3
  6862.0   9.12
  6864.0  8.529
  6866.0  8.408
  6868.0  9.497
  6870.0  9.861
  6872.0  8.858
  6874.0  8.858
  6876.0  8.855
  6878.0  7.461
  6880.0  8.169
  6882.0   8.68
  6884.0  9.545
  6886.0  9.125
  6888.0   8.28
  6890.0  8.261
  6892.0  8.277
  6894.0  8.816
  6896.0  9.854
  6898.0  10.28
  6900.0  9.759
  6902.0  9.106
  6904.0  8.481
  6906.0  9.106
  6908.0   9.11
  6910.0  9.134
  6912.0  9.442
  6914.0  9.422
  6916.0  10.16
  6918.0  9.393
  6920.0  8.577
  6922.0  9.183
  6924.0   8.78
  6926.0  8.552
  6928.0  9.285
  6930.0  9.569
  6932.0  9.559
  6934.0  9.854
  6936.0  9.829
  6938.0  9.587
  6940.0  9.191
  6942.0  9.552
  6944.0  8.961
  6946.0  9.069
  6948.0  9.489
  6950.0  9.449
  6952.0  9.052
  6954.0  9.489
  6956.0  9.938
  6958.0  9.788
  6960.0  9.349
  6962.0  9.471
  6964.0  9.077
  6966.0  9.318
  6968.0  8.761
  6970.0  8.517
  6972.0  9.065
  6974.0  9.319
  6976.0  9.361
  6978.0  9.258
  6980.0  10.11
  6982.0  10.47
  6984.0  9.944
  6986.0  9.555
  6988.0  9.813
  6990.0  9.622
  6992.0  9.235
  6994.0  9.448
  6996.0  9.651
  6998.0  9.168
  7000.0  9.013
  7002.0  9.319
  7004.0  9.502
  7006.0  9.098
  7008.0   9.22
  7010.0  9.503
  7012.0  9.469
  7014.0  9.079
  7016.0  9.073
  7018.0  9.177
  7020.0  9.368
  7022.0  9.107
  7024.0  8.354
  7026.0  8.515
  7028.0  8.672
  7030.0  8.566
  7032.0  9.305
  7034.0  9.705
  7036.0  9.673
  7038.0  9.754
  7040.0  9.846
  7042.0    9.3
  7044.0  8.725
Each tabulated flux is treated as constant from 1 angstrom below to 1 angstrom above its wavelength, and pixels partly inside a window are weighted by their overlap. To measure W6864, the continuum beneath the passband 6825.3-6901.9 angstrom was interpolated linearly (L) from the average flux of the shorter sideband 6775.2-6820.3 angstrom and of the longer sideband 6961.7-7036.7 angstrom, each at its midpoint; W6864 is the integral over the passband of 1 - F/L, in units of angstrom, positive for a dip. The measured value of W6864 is 2.1 angstrom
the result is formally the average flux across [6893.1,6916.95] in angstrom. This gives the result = 9.39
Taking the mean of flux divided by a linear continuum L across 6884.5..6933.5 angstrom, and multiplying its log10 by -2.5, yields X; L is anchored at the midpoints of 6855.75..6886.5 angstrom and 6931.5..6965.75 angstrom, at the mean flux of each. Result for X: 0.00 mag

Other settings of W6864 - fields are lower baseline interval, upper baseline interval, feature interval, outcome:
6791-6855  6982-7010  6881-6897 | 0.73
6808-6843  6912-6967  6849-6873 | -0.32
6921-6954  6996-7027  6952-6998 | -1.16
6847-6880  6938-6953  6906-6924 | -0.12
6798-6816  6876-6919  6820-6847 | 0.85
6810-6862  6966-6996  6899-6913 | 0.23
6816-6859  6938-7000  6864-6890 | 1.23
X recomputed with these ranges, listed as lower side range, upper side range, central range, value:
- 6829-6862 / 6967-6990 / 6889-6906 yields 0.02 mag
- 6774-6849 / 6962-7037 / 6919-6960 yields -0.01 mag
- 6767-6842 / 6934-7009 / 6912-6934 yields 0.01 mag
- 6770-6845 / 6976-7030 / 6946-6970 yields -0.01 mag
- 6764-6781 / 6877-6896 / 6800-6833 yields -0.05 mag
